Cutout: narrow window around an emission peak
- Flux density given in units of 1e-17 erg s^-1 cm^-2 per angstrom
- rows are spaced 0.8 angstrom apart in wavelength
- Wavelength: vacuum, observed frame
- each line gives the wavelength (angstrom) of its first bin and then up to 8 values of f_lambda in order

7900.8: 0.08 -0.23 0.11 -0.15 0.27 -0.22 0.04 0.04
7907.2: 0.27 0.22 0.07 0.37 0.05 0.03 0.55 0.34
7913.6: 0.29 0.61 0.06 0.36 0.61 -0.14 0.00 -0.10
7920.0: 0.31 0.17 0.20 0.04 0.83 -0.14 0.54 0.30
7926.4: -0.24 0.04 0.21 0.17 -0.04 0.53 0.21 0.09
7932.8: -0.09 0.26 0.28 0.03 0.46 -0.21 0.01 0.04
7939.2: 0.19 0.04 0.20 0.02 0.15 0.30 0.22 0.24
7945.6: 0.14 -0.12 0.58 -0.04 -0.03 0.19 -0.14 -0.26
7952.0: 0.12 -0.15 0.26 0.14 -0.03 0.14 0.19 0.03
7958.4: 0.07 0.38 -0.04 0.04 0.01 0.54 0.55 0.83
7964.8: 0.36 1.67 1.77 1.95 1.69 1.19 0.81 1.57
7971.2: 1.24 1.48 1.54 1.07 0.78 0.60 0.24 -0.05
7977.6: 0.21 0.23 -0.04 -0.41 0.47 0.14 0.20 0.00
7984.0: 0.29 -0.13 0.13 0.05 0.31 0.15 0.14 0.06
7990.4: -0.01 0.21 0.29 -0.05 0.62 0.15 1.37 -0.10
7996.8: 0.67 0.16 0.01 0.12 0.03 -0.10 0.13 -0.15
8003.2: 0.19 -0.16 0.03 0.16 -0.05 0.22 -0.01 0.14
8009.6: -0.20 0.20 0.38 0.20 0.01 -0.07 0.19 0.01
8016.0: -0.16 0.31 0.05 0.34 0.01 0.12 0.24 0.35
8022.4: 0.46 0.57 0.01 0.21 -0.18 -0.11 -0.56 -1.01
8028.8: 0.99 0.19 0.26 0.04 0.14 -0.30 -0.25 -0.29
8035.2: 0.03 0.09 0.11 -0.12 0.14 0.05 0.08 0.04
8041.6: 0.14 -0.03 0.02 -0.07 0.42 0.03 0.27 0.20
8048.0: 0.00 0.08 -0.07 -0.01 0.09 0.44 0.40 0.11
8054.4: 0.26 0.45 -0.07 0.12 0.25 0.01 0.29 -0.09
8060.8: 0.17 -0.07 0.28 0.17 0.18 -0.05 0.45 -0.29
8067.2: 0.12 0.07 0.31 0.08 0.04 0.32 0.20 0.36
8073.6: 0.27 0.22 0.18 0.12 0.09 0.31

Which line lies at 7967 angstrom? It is [O II] 3727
